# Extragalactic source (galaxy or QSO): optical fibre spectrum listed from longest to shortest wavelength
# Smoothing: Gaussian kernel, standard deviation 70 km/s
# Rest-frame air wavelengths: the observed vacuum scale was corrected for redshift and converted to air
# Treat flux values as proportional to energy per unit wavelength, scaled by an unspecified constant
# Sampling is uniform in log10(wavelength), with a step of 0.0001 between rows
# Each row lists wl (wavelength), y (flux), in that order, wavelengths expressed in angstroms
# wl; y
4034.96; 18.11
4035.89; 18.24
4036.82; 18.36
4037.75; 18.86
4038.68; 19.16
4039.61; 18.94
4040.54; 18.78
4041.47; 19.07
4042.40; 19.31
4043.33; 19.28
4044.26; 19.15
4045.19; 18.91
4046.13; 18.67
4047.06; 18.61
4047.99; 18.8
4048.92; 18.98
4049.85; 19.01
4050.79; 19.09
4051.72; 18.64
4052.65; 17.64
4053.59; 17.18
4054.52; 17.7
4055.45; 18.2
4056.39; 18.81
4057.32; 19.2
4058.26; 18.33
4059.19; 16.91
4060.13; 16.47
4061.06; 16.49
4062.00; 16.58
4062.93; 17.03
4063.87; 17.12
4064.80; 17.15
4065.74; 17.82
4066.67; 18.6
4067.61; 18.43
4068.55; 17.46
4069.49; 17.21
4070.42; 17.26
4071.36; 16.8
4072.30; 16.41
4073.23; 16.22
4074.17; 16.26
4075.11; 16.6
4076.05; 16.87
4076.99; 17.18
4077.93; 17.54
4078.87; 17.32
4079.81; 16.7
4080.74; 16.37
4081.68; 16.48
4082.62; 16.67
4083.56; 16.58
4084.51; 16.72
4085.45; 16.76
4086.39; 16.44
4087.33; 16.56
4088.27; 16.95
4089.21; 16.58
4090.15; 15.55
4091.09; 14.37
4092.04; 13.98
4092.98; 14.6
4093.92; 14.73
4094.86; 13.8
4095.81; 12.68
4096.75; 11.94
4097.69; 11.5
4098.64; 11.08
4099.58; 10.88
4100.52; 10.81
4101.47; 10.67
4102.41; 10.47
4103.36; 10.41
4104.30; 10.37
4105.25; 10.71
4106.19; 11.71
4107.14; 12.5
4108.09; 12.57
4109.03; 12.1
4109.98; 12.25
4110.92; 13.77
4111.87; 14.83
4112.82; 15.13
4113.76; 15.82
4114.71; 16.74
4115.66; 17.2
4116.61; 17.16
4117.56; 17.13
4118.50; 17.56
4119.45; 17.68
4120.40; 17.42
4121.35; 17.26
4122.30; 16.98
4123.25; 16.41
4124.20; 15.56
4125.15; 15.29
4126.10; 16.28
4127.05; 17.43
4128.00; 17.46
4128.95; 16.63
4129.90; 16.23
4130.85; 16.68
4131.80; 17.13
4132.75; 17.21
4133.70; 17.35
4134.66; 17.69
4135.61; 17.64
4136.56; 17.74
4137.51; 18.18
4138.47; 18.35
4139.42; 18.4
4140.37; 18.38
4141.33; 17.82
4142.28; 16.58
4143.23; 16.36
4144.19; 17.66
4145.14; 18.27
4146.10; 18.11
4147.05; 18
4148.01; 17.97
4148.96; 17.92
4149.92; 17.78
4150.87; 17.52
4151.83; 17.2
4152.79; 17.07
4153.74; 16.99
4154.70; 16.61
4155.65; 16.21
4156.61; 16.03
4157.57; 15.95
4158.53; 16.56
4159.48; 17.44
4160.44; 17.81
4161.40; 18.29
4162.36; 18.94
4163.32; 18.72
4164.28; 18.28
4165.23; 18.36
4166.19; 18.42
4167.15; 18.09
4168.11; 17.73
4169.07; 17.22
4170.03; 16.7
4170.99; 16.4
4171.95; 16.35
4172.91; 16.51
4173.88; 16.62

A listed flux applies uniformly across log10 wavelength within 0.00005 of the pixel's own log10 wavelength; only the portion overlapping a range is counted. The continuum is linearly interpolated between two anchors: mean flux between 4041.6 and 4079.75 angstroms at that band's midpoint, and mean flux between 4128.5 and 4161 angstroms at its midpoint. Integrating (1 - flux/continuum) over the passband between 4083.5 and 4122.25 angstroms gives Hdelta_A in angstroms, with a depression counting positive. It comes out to 7.30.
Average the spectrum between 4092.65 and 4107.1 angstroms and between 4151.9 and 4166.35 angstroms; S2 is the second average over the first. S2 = 1.48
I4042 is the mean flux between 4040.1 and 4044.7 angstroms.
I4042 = 19.1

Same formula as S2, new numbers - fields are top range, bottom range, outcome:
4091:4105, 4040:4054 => 0.64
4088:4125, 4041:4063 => 0.77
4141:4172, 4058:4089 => 1.03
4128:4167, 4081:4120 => 1.23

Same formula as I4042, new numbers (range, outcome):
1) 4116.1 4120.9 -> 17.4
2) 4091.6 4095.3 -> 14.3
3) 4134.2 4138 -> 17.8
